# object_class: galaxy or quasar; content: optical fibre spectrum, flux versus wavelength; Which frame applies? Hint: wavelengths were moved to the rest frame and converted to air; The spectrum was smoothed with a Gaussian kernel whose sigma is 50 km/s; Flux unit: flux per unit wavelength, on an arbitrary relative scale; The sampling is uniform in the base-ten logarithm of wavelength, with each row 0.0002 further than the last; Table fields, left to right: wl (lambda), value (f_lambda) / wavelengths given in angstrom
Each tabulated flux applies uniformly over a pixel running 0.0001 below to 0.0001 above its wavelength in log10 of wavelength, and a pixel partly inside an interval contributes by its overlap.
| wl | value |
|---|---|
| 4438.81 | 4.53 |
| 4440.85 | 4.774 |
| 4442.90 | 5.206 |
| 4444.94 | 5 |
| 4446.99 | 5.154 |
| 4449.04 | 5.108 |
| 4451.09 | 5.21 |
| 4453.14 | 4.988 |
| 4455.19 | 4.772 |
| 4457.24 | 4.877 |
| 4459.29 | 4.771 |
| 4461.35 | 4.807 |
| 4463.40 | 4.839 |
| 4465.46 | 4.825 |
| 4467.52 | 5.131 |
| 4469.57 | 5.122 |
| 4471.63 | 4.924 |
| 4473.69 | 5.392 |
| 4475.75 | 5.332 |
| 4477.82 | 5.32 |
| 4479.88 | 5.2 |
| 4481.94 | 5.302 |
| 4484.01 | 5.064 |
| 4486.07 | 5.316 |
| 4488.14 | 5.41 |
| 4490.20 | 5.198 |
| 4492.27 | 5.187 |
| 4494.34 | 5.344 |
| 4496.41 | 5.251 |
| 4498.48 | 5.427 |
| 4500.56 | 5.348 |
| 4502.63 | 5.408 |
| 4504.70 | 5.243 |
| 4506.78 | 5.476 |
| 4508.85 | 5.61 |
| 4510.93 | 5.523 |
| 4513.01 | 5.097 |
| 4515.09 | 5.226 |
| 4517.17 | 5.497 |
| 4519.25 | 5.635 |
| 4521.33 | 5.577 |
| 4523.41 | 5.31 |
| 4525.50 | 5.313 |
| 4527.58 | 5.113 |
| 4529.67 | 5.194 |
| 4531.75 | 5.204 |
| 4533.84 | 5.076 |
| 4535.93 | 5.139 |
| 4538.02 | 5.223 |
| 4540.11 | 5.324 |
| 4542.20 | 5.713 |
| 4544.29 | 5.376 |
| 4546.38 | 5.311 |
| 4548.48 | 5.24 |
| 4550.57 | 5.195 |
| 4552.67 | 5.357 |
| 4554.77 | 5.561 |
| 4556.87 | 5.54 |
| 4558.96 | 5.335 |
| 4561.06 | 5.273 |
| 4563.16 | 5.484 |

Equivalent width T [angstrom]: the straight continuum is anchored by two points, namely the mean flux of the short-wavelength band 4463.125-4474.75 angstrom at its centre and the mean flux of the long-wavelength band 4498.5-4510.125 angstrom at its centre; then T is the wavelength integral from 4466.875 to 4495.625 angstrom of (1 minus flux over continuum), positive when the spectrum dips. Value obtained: -0.30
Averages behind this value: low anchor 5.05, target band 5.23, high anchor 5.42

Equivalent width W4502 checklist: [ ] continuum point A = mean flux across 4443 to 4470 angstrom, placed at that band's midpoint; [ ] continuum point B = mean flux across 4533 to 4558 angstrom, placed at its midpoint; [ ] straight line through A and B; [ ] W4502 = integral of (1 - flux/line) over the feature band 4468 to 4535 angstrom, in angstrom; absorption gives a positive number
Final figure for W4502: -1.8 angstrom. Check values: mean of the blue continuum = 4.98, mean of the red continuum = 5.34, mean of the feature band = 5.3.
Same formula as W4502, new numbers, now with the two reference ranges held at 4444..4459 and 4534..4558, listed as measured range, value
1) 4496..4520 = -0.8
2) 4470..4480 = -0.3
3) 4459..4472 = 0.3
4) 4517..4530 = -0.3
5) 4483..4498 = -0.3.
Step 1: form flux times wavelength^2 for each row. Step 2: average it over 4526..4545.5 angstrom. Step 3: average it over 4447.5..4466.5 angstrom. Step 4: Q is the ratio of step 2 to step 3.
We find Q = 1.11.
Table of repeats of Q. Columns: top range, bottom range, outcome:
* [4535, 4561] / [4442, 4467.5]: 1.12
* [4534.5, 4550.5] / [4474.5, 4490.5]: 1.04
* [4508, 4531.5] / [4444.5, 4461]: 1.11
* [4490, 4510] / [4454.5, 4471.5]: 1.11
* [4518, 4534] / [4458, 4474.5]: 1.10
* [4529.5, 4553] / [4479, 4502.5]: 1.02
